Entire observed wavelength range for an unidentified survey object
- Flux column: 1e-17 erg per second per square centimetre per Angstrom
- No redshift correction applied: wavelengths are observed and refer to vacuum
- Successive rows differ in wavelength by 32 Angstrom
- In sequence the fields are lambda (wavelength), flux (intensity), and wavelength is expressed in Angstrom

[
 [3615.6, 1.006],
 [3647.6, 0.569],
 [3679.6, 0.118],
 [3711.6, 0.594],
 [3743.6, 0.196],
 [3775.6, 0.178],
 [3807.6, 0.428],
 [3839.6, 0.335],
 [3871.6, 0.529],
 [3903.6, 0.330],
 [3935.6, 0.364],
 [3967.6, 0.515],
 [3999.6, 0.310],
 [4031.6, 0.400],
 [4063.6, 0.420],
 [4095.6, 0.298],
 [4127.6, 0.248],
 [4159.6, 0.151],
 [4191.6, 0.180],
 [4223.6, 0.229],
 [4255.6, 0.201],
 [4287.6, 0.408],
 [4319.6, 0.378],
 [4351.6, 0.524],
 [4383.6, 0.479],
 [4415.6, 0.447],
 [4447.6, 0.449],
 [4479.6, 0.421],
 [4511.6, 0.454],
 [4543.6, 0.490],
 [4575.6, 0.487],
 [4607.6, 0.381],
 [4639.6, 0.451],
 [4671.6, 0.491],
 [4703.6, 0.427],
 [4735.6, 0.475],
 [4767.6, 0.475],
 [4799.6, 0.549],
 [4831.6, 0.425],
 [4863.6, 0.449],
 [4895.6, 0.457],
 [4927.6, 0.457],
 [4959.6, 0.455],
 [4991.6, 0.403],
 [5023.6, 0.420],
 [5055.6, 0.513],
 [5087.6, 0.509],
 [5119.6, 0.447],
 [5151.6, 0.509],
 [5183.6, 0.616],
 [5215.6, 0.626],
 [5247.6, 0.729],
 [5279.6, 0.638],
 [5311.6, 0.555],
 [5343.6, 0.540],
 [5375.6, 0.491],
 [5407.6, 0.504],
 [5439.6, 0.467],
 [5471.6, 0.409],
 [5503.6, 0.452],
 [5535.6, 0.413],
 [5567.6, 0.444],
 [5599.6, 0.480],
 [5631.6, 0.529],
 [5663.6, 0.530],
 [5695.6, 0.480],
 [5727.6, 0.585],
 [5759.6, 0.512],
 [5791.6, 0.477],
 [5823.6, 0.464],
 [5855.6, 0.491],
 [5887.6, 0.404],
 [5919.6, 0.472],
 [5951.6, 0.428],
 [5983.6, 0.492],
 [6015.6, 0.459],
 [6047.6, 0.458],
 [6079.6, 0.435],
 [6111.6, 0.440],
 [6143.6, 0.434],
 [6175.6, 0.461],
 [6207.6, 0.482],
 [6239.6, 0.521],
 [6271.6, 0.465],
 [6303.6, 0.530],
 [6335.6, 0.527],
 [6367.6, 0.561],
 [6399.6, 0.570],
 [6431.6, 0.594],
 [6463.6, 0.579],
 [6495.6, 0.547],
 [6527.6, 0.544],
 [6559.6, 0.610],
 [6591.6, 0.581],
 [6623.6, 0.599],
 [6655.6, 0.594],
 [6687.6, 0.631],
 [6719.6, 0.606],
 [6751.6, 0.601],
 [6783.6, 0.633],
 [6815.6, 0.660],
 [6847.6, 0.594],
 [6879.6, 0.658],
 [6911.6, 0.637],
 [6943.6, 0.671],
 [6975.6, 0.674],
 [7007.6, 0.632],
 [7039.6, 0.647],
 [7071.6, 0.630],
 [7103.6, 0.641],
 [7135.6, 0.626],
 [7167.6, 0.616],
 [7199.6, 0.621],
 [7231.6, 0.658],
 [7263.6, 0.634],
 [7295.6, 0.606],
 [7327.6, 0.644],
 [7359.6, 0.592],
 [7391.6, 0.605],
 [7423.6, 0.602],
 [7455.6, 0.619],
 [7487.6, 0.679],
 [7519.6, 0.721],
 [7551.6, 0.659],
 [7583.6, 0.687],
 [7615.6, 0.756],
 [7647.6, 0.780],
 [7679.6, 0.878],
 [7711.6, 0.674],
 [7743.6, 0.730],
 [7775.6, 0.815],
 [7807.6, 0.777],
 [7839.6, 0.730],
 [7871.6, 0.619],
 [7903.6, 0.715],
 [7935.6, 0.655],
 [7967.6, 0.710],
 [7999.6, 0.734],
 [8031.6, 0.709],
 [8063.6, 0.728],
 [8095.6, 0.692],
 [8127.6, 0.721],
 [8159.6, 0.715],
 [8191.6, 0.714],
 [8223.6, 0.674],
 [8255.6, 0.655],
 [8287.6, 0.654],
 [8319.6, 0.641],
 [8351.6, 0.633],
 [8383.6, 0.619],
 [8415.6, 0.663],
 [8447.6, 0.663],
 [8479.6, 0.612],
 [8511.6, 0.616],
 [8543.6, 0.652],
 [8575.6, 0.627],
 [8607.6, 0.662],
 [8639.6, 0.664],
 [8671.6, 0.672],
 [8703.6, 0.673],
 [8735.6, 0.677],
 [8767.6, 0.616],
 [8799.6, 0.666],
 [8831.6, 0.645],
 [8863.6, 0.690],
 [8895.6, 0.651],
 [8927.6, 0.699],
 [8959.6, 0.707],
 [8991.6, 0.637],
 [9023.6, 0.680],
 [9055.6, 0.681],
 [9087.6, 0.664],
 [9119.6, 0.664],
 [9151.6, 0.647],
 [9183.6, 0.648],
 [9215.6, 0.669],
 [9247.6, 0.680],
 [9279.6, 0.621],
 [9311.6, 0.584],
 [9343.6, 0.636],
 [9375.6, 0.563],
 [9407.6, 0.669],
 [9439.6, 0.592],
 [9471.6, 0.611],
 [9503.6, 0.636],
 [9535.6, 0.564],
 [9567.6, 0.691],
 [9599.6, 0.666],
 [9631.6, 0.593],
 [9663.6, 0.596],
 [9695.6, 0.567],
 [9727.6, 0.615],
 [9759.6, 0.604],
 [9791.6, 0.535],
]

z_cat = 0.638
